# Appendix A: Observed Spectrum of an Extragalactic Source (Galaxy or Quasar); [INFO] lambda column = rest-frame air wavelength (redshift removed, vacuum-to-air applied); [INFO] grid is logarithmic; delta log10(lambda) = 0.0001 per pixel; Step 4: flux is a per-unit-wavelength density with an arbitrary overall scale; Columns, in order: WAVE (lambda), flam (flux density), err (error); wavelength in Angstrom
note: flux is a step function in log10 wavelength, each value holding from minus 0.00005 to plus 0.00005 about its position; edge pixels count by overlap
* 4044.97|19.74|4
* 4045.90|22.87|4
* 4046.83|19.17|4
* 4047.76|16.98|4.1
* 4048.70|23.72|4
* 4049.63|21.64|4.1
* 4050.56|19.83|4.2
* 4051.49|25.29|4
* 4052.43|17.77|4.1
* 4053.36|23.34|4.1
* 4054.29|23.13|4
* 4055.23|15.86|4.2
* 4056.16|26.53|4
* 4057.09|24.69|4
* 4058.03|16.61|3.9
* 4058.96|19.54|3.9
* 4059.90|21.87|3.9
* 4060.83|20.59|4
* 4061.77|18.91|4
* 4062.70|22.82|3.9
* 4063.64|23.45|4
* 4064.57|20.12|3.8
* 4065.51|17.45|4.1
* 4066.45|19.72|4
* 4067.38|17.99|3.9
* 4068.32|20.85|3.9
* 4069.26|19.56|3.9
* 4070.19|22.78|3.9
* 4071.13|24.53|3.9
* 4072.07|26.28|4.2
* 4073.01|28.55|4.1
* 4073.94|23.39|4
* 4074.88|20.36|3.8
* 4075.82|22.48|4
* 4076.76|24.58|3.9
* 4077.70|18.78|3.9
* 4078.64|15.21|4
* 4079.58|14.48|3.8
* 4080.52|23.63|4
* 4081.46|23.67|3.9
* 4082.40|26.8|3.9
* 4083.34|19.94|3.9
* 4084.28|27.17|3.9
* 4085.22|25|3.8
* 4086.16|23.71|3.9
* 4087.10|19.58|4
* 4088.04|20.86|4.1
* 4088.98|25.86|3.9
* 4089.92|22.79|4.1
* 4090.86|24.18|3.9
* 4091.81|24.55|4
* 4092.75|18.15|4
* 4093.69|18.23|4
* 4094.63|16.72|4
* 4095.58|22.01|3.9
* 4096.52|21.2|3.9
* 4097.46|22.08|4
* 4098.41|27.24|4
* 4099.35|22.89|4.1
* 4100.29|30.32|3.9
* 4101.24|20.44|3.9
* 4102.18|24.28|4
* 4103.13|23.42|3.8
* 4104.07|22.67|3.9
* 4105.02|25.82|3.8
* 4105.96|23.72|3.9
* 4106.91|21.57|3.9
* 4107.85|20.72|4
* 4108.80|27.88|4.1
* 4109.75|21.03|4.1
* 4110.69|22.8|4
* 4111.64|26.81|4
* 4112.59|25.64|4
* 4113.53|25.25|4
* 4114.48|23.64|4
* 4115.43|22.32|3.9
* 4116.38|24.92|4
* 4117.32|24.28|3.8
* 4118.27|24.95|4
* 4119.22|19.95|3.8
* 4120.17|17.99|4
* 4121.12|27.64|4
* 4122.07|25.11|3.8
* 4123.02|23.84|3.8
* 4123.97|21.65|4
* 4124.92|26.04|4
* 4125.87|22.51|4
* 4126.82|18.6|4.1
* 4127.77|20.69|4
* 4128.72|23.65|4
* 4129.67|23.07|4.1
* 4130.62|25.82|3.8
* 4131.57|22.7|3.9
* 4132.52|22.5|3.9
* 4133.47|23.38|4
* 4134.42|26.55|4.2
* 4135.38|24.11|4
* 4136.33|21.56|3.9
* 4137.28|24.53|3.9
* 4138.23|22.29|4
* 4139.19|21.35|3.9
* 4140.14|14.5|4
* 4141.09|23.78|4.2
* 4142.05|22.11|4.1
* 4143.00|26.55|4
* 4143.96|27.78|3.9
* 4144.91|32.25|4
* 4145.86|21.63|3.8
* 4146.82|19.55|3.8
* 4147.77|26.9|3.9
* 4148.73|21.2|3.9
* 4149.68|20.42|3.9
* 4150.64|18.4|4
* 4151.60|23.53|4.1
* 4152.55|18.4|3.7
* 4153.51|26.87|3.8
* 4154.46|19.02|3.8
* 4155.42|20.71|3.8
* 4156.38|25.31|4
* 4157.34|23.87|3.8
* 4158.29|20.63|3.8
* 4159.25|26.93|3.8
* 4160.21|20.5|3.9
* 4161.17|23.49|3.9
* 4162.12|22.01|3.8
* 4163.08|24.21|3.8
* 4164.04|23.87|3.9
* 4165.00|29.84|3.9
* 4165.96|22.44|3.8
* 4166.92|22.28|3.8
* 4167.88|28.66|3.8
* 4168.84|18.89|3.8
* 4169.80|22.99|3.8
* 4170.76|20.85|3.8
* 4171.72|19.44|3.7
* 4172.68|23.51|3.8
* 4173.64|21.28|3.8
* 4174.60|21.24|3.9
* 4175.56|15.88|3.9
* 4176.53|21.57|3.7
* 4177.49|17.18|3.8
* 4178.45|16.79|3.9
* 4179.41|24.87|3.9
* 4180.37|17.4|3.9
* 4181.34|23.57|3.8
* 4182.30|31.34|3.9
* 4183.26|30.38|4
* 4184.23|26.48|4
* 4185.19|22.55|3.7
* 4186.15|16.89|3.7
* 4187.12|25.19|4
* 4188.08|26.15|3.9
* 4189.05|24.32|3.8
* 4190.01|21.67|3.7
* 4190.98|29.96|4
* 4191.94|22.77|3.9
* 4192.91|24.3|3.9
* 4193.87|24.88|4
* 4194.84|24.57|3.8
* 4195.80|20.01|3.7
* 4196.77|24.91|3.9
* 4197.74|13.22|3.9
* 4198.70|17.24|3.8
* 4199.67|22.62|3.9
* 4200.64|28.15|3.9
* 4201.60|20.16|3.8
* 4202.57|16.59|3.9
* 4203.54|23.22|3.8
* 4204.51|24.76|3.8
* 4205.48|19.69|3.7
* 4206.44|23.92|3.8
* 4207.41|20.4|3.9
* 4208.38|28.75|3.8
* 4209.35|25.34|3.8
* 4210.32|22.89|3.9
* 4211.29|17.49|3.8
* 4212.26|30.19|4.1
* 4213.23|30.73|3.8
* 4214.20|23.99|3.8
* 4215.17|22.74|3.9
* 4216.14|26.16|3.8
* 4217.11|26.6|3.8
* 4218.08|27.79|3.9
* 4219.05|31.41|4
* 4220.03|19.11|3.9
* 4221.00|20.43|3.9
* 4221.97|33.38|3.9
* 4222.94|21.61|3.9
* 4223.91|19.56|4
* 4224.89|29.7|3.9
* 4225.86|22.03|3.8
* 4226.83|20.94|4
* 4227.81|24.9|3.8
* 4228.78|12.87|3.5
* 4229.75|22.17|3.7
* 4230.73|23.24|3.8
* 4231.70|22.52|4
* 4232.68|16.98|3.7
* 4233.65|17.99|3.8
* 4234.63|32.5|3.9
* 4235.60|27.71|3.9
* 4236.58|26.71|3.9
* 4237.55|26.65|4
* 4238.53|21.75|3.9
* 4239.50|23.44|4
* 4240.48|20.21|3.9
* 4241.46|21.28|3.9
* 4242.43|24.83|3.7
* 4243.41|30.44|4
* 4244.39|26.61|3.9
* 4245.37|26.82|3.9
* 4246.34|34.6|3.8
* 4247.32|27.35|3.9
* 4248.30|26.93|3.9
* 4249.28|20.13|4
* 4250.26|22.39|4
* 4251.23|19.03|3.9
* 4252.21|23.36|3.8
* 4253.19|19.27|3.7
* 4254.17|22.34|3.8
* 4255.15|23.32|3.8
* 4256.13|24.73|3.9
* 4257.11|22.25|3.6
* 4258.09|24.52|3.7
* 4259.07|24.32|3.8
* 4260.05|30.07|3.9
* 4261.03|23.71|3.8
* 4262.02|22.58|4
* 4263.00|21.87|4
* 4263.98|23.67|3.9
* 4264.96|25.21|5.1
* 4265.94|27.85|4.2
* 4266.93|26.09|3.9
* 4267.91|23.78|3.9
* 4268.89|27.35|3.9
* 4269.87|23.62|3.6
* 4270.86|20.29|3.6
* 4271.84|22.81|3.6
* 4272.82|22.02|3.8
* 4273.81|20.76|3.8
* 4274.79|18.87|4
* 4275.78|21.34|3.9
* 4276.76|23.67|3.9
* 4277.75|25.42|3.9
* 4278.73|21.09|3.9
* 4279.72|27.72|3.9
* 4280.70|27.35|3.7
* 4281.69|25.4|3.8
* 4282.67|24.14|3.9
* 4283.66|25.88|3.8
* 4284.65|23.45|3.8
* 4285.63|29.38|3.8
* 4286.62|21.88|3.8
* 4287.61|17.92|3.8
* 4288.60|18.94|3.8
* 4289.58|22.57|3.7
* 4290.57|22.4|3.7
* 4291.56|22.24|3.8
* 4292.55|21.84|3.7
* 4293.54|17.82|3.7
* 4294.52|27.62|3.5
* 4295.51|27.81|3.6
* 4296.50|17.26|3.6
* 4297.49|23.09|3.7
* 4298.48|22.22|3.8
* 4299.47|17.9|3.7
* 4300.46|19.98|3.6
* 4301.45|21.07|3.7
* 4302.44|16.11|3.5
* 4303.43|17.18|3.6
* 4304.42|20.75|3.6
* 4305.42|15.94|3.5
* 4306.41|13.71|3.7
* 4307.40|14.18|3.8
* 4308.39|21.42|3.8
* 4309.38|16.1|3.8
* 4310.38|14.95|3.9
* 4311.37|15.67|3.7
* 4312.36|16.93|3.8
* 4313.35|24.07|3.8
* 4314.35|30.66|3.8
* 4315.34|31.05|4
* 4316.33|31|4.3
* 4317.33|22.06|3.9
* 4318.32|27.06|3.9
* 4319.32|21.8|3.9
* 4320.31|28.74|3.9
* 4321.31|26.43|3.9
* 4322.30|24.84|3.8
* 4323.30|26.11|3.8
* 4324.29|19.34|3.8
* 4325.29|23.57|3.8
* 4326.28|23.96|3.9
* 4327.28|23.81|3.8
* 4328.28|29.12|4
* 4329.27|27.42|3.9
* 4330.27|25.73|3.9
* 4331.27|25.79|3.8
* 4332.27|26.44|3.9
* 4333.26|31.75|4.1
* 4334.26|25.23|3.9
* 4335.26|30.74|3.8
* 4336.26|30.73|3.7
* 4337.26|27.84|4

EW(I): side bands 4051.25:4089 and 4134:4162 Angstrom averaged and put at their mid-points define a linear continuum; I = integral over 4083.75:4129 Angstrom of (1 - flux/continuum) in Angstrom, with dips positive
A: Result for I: -1.8 Angstrom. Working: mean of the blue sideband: 21.7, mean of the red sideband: 22.9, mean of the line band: 23.2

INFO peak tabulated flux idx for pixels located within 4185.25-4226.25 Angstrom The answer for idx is 33.38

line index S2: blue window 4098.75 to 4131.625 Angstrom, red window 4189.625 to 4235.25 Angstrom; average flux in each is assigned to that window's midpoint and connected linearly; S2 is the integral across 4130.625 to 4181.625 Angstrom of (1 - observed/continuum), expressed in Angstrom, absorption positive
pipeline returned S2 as 2.12 Angstrom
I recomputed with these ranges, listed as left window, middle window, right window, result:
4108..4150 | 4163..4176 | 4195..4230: 0.5 Angstrom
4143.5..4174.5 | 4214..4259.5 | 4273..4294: -2.2 Angstrom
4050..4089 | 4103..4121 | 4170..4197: -1.1 Angstrom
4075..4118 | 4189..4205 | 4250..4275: 0.5 Angstrom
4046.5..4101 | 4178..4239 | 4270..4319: -4.9 Angstrom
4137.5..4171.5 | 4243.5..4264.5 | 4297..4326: -2.2 Angstrom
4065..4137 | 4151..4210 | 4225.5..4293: 1.2 Angstrom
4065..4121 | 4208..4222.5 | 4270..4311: -2.6 Angstrom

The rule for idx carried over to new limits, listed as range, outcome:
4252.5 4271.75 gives 30.07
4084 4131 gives 30.32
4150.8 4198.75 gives 31.34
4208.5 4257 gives 34.6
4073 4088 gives 28.55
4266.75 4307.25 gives 29.38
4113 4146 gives 32.25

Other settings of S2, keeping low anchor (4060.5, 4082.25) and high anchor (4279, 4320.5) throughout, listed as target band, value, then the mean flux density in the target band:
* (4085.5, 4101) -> -0.8 Angstrom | 22.5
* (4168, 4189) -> -0.6 Angstrom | 22.3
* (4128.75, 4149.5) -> -1.9 Angstrom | 23.5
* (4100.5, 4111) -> -0.9 Angstrom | 23.3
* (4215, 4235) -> -1.6 Angstrom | 23.5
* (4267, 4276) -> -0.3 Angstrom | 22.5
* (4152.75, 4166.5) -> -1.2 Angstrom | 23.4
